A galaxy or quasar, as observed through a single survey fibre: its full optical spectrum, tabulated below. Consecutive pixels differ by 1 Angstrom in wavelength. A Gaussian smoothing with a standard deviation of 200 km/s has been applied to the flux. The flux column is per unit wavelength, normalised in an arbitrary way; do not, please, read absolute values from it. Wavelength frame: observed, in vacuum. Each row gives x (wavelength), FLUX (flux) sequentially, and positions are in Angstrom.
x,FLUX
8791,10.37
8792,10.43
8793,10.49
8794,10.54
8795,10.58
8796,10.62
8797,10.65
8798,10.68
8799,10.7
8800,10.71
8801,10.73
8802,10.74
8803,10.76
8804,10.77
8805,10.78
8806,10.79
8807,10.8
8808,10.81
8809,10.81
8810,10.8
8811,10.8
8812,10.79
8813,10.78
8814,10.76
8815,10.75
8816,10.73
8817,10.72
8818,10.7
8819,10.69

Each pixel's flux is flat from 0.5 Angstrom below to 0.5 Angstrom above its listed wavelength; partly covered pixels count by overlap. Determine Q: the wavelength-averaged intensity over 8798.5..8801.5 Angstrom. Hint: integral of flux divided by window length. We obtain 10.7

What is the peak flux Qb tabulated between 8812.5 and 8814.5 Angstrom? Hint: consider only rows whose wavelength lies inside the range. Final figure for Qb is 10.78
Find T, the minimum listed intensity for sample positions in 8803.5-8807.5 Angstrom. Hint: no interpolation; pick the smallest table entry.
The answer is 10.77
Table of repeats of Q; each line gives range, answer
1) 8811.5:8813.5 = 10.8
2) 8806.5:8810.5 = 10.8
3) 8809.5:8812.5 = 10.8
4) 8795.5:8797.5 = 10.6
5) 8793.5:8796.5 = 10.6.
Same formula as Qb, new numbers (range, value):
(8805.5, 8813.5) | 10.81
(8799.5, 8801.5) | 10.73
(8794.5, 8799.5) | 10.7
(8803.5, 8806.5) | 10.79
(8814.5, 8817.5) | 10.75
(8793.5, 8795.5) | 10.58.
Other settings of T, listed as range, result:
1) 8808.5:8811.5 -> 10.8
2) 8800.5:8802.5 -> 10.73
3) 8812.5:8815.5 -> 10.75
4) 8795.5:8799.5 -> 10.62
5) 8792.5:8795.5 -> 10.49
